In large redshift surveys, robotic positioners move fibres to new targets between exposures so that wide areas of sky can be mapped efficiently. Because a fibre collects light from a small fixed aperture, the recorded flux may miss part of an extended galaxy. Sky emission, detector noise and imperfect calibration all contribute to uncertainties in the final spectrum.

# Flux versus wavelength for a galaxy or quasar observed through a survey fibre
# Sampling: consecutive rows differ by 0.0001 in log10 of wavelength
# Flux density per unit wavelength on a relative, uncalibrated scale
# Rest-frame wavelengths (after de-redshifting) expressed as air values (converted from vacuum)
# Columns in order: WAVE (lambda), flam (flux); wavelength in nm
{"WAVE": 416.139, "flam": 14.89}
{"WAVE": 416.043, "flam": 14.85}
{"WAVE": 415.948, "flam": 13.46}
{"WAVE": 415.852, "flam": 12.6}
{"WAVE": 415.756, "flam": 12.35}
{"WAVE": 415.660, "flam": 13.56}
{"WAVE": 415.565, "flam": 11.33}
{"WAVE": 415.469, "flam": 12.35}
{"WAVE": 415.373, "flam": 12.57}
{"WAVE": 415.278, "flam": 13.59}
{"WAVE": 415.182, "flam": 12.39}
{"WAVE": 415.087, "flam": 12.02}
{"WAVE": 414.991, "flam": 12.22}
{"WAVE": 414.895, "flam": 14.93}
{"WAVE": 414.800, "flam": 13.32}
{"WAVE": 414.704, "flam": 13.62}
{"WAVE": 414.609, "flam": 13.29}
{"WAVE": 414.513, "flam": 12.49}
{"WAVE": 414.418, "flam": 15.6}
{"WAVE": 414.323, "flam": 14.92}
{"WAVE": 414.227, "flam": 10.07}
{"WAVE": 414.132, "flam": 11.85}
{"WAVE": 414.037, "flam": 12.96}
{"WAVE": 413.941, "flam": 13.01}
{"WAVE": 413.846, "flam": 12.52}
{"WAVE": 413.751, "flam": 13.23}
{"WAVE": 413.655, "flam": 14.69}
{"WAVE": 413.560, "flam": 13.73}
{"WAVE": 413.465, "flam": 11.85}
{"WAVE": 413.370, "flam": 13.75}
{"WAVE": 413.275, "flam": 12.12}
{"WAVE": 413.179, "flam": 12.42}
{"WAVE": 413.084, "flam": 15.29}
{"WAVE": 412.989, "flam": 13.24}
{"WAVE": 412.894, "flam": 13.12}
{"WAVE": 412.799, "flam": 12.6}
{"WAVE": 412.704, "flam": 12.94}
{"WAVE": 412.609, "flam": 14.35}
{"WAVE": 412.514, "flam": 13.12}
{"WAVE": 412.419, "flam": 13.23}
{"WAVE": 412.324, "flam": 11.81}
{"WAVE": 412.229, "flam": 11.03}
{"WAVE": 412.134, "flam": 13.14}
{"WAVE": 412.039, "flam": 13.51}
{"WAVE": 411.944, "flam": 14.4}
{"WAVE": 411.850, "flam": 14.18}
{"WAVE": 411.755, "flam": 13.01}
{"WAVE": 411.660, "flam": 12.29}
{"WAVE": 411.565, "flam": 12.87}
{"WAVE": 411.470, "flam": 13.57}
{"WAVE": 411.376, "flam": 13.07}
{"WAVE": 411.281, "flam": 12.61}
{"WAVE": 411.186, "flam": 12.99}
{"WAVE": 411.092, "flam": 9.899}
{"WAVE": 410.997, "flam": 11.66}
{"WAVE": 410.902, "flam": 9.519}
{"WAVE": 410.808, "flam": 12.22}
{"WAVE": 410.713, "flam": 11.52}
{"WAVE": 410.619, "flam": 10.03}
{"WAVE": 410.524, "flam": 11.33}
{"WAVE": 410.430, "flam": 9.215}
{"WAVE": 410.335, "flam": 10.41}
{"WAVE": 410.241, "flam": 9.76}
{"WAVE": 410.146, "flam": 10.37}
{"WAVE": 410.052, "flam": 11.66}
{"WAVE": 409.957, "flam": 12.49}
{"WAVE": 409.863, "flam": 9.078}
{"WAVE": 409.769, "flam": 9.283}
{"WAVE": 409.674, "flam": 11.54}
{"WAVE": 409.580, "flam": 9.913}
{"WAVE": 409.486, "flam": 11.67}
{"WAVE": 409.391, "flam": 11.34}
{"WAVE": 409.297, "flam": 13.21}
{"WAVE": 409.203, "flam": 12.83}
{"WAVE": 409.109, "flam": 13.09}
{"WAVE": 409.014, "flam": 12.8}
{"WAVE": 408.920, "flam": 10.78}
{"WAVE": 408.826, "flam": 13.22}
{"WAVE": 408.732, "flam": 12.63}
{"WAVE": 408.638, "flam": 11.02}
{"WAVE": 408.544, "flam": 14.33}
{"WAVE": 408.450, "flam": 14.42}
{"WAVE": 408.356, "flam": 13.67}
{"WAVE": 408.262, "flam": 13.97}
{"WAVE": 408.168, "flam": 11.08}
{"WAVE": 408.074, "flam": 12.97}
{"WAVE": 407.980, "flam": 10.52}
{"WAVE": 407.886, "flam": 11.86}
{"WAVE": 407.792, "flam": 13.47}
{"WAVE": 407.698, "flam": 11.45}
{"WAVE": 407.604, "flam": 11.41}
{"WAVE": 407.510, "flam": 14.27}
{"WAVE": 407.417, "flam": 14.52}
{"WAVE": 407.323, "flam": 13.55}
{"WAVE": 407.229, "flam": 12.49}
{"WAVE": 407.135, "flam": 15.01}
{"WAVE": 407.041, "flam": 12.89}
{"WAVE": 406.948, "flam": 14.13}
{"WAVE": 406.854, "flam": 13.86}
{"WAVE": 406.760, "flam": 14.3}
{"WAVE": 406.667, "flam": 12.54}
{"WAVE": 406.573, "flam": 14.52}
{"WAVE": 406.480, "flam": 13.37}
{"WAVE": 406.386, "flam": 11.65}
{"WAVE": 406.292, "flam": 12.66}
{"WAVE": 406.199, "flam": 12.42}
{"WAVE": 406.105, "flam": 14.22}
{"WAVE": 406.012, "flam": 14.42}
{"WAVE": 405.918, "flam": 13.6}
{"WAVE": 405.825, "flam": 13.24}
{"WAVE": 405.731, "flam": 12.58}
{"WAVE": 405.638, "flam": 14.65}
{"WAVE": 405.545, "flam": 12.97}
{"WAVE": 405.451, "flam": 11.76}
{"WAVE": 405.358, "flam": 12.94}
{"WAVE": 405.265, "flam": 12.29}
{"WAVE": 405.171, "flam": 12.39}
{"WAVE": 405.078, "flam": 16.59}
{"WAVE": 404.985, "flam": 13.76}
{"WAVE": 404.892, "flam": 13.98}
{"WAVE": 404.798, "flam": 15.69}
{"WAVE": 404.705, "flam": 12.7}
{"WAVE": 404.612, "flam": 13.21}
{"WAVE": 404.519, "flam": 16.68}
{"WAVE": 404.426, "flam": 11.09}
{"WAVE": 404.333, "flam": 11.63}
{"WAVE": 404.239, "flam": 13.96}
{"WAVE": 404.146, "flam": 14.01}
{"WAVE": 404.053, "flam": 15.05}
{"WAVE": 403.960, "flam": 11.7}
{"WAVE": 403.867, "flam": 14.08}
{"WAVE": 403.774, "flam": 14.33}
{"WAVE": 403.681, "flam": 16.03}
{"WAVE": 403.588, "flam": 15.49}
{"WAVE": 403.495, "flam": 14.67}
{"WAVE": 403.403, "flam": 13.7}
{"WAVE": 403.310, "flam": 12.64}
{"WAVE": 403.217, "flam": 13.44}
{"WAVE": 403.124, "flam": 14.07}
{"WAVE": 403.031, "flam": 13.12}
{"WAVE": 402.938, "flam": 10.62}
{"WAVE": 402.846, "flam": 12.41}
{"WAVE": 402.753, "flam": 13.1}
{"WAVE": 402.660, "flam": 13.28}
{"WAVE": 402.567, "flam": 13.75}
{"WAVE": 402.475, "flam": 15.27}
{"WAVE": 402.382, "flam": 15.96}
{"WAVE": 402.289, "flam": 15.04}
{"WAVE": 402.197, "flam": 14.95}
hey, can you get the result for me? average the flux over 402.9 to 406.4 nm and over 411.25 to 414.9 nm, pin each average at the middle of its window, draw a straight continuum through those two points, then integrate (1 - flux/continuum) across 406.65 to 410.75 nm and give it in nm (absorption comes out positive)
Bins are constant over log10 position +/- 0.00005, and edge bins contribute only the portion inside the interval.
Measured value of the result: 0.37 nm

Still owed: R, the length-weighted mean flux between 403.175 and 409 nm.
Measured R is 13.4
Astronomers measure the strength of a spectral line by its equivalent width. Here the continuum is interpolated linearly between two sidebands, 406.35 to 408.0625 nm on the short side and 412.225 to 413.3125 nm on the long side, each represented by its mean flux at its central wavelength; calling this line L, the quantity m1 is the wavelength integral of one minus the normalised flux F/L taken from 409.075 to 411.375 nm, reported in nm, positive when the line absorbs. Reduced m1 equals 0.33 nm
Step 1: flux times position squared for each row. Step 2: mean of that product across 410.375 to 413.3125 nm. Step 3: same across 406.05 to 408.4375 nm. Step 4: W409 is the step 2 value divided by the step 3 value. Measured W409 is 0.97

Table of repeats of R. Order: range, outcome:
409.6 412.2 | 11.7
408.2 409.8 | 12.4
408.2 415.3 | 12.5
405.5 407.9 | 13.3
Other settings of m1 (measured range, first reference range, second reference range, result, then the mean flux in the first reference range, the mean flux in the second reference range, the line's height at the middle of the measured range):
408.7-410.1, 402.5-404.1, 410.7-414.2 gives 0.148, 13.6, 12.8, 13.1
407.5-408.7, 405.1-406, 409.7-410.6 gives -0.104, 13.1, 10.4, 11.6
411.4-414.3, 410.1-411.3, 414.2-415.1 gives -0.198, 10.8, 13.4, 12.2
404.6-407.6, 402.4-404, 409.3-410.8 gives -0.260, 13.7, 10.8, 12.4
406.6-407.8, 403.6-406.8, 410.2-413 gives -0.022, 13.6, 12.2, 13.2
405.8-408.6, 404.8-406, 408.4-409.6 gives -0.051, 13.5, 12.5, 13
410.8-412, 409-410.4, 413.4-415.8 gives -0.066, 11.2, 13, 11.8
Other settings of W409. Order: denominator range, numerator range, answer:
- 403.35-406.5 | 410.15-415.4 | 0.96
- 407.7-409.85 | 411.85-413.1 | 1.10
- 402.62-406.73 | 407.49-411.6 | 0.90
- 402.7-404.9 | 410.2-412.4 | 0.91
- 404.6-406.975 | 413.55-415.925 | 1.01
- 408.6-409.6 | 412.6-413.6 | 1.11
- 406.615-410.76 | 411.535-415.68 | 1.10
